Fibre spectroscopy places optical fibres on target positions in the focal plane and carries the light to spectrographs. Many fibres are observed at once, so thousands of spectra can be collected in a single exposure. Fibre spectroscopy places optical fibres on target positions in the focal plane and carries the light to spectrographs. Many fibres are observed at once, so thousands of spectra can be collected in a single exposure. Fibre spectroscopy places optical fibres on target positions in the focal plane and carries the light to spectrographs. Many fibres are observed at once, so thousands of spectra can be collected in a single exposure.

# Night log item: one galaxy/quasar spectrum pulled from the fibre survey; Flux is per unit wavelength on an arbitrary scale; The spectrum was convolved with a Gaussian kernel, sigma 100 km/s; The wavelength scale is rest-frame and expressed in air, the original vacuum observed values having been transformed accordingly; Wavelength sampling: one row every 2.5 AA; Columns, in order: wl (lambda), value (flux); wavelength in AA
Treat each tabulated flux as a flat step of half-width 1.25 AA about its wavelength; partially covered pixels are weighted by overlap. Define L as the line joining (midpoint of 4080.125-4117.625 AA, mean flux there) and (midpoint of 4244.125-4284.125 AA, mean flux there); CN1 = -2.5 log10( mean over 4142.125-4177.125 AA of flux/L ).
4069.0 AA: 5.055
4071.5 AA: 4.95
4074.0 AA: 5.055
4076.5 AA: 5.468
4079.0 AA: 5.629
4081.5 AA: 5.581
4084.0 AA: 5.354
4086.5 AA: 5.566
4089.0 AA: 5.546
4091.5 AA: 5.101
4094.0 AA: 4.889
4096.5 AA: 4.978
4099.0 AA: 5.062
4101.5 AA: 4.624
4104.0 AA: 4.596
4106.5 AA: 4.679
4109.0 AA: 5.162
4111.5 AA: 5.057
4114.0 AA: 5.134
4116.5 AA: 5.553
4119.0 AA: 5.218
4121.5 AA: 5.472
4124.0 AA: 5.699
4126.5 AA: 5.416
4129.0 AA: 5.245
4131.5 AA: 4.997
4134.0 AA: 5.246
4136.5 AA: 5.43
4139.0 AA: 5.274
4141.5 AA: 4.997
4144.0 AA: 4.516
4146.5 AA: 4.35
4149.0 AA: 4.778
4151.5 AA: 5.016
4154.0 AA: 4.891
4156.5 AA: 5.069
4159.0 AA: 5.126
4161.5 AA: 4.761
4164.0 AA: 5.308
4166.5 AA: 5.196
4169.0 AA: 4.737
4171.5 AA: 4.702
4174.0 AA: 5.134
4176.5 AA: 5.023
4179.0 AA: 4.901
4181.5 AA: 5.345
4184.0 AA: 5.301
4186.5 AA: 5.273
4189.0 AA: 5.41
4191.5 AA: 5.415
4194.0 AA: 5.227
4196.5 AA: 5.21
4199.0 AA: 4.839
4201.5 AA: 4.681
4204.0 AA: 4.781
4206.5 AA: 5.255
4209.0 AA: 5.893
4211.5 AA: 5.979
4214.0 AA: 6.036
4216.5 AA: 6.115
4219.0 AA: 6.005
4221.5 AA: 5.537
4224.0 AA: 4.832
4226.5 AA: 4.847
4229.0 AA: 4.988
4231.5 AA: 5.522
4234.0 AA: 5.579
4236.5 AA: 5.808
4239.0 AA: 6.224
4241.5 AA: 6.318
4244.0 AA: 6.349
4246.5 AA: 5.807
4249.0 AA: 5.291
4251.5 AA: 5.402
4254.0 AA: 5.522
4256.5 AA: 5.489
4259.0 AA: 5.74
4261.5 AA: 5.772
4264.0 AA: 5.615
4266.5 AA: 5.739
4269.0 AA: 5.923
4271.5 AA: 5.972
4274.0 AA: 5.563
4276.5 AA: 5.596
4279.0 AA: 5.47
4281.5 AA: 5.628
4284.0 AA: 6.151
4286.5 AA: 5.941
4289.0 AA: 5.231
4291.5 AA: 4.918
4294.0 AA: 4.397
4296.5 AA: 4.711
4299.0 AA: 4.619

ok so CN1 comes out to 0.091 mag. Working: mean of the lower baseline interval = 5.13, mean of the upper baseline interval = 5.67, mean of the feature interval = 4.9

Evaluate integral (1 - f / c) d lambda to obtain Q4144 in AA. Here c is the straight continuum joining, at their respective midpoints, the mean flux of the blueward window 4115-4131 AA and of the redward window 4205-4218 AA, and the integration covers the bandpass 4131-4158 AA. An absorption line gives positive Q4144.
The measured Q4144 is 2.7 AA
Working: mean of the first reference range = 5.41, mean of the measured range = 4.96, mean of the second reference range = 5.84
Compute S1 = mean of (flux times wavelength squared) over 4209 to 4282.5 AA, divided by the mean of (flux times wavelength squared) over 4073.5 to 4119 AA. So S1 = 1.18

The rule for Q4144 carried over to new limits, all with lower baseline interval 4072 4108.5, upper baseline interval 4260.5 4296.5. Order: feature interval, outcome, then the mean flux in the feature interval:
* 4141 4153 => 1.2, 4.72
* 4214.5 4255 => -1.5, 5.64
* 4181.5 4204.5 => 0.9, 5.15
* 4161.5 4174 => 0.8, 4.98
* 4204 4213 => -0.3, 5.59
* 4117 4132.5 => -0.4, 5.36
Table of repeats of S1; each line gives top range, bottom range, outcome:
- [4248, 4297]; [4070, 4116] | 1.17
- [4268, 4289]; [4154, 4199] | 1.18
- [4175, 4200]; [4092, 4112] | 1.11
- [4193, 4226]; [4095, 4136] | 1.10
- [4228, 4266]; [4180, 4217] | 1.09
